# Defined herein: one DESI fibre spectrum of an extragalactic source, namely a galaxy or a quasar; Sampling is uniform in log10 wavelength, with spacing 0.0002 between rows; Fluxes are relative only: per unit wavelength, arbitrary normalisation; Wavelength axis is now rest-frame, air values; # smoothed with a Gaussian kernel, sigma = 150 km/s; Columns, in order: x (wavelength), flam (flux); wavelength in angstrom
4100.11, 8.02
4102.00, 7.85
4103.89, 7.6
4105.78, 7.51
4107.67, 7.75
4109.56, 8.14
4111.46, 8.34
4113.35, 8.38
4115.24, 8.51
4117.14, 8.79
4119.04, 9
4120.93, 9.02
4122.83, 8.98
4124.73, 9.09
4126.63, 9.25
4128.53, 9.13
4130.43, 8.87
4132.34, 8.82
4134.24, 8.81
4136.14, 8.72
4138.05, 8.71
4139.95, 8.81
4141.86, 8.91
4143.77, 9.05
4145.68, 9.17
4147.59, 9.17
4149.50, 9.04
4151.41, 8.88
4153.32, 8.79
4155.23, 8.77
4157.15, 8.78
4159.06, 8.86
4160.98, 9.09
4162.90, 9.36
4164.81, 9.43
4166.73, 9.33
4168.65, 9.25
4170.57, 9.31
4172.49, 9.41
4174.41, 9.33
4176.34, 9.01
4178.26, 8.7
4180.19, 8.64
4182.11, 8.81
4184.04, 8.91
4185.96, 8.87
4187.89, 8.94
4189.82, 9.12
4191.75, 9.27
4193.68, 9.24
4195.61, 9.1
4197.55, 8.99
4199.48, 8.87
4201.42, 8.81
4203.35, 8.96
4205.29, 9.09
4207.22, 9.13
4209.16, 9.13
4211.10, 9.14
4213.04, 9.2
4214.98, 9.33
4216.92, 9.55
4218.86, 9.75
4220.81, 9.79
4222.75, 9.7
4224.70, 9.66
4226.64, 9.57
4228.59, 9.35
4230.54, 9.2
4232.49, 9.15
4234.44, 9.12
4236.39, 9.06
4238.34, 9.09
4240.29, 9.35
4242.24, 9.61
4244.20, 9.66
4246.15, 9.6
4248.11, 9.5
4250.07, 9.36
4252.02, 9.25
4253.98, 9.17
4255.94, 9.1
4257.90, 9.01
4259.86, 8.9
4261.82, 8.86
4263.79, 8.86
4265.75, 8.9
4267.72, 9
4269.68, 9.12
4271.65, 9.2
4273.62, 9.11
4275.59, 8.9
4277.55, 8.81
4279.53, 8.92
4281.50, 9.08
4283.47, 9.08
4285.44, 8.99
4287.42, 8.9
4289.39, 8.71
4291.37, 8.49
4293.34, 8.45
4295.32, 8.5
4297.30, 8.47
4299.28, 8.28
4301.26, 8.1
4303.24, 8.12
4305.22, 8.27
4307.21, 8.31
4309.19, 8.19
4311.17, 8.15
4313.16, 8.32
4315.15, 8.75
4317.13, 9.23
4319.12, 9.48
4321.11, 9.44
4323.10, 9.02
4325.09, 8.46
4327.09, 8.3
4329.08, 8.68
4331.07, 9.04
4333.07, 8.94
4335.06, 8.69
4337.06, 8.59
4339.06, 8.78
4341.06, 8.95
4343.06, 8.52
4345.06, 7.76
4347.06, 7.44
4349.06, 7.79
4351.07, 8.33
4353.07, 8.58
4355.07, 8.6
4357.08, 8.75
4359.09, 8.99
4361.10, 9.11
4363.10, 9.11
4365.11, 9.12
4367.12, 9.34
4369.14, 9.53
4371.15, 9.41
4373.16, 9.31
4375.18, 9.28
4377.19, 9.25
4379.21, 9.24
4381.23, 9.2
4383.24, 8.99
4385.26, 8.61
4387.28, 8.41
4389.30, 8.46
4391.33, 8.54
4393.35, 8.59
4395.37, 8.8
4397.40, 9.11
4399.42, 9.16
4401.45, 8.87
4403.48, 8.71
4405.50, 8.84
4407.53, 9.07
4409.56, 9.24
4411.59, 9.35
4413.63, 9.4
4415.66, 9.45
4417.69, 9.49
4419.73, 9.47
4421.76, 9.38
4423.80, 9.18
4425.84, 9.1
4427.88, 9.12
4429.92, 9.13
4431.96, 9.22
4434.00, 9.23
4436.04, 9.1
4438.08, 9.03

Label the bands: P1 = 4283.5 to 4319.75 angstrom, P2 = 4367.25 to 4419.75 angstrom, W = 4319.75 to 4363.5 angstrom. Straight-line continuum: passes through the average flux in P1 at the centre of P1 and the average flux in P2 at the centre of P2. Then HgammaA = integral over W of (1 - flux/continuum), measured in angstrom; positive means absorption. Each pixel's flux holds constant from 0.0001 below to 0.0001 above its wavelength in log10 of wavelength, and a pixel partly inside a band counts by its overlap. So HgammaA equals 0.7 angstrom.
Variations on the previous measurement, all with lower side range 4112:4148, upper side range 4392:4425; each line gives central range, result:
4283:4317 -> 2.08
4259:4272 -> 0.06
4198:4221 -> -0.63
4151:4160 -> 0.11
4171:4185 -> -0.08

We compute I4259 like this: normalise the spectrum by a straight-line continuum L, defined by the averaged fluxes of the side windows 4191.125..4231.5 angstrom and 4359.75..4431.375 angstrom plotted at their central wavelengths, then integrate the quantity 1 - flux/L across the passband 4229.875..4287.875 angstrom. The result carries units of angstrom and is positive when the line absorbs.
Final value 0.63 angstrom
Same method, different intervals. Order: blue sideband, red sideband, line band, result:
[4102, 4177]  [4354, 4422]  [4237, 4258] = -1.0 angstrom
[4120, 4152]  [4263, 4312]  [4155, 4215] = -1.3 angstrom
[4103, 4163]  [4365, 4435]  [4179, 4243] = -2.5 angstrom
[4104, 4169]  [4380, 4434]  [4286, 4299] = 0.5 angstrom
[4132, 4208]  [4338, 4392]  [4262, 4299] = 0.2 angstrom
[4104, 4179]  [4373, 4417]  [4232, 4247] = -0.7 angstrom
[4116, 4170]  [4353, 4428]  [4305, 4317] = 0.9 angstrom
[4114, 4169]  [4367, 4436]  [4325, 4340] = 0.6 angstrom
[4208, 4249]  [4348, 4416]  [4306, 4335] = 1.3 angstrom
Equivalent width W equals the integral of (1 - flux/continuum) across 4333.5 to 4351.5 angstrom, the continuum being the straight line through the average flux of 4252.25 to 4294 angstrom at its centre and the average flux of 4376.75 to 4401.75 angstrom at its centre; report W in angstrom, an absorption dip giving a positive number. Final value 1.1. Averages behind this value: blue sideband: 8.94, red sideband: 8.85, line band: 8.33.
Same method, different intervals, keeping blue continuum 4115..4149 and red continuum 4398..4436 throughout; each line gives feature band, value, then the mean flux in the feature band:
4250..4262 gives -0.1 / 9.1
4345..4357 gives 1.3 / 8.16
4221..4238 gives -0.6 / 9.36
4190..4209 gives -0.1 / 9.06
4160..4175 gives -0.6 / 9.31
